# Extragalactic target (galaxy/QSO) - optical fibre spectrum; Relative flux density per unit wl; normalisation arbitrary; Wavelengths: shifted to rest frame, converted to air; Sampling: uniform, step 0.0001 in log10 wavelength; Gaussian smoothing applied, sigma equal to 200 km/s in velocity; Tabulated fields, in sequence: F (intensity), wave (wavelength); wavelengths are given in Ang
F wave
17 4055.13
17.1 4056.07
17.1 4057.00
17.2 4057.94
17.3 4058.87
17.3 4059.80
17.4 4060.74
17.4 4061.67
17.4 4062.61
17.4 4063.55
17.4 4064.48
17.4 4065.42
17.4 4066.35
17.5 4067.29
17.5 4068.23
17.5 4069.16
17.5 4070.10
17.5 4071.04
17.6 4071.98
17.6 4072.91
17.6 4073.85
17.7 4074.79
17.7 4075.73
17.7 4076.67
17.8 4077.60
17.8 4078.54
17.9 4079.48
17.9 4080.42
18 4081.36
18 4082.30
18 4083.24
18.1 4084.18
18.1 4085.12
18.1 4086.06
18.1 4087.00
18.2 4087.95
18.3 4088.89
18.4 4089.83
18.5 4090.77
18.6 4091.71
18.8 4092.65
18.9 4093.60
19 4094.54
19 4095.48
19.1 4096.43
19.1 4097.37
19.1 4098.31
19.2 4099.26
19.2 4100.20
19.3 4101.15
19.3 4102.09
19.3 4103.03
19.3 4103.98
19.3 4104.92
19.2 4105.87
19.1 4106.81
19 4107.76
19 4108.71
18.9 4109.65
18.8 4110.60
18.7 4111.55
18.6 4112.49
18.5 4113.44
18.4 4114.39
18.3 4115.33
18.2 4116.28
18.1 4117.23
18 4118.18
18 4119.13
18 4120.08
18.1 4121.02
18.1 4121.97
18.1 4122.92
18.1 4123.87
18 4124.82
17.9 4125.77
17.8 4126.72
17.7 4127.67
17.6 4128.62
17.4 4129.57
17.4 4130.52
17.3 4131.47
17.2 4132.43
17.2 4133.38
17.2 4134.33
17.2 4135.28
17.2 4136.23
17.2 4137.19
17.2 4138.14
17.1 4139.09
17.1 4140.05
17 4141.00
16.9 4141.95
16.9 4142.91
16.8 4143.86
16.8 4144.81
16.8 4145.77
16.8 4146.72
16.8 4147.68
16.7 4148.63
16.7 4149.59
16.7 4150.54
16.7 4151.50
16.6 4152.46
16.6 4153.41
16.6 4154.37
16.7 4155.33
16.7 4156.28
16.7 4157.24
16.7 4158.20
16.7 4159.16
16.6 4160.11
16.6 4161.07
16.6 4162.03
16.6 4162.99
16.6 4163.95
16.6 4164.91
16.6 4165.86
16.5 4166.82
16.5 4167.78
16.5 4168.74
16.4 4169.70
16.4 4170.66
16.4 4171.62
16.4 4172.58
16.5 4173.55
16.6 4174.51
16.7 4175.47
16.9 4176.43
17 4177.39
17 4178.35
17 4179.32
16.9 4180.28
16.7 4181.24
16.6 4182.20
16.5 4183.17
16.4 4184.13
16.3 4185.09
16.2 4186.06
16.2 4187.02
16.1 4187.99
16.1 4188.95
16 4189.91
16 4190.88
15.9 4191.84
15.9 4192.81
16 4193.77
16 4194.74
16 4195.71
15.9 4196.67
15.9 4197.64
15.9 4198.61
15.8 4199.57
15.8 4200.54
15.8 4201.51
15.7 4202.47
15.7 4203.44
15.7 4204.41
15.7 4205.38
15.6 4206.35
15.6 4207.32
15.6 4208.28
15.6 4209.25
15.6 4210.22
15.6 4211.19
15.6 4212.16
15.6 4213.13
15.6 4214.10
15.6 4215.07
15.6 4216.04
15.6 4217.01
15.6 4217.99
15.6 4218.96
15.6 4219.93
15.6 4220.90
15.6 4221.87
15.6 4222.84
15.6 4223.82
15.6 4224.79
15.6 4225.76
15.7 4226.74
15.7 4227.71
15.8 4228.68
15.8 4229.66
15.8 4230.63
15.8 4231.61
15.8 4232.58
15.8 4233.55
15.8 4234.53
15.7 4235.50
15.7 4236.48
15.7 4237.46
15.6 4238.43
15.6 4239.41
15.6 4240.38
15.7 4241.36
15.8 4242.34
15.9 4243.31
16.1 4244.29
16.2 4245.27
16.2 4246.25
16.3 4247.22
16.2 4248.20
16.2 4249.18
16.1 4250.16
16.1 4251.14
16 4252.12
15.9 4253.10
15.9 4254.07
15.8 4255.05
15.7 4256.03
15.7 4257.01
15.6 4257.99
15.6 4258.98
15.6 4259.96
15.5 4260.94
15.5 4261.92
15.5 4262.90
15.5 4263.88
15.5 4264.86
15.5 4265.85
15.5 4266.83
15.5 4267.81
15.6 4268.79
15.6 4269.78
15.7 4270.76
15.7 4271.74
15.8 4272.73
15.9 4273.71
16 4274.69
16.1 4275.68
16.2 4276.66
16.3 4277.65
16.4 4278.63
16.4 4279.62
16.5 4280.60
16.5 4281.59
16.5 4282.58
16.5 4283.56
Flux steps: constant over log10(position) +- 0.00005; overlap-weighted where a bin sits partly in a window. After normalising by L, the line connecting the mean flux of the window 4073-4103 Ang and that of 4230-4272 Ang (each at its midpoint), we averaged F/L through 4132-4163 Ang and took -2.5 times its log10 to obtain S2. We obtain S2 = 0.038 mag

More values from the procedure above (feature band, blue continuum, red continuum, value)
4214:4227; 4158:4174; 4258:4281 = 0.04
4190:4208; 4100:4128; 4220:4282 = 0.07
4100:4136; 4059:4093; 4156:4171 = -0.06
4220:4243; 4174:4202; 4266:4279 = 0.03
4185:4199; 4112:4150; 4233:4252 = 0.04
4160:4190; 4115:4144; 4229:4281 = 0.03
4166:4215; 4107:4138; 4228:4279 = 0.05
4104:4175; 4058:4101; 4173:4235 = -0.02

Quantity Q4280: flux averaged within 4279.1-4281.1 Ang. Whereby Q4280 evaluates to 16.4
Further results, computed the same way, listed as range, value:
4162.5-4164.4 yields 16.6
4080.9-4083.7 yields 18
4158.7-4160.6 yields 16.7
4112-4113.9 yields 18.6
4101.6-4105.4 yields 19.3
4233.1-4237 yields 15.7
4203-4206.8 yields 15.7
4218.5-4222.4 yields 15.6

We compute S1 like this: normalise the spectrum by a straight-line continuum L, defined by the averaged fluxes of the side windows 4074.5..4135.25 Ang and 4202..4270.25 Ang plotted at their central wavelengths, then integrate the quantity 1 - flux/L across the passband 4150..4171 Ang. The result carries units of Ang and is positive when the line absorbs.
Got 0.7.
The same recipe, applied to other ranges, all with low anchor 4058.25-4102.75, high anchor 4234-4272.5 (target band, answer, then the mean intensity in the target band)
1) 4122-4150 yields 0.1 Ang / 17.3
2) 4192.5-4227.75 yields 1.4 Ang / 15.7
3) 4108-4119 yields -0.5 Ang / 18.5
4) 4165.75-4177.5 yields 0.2 Ang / 16.6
